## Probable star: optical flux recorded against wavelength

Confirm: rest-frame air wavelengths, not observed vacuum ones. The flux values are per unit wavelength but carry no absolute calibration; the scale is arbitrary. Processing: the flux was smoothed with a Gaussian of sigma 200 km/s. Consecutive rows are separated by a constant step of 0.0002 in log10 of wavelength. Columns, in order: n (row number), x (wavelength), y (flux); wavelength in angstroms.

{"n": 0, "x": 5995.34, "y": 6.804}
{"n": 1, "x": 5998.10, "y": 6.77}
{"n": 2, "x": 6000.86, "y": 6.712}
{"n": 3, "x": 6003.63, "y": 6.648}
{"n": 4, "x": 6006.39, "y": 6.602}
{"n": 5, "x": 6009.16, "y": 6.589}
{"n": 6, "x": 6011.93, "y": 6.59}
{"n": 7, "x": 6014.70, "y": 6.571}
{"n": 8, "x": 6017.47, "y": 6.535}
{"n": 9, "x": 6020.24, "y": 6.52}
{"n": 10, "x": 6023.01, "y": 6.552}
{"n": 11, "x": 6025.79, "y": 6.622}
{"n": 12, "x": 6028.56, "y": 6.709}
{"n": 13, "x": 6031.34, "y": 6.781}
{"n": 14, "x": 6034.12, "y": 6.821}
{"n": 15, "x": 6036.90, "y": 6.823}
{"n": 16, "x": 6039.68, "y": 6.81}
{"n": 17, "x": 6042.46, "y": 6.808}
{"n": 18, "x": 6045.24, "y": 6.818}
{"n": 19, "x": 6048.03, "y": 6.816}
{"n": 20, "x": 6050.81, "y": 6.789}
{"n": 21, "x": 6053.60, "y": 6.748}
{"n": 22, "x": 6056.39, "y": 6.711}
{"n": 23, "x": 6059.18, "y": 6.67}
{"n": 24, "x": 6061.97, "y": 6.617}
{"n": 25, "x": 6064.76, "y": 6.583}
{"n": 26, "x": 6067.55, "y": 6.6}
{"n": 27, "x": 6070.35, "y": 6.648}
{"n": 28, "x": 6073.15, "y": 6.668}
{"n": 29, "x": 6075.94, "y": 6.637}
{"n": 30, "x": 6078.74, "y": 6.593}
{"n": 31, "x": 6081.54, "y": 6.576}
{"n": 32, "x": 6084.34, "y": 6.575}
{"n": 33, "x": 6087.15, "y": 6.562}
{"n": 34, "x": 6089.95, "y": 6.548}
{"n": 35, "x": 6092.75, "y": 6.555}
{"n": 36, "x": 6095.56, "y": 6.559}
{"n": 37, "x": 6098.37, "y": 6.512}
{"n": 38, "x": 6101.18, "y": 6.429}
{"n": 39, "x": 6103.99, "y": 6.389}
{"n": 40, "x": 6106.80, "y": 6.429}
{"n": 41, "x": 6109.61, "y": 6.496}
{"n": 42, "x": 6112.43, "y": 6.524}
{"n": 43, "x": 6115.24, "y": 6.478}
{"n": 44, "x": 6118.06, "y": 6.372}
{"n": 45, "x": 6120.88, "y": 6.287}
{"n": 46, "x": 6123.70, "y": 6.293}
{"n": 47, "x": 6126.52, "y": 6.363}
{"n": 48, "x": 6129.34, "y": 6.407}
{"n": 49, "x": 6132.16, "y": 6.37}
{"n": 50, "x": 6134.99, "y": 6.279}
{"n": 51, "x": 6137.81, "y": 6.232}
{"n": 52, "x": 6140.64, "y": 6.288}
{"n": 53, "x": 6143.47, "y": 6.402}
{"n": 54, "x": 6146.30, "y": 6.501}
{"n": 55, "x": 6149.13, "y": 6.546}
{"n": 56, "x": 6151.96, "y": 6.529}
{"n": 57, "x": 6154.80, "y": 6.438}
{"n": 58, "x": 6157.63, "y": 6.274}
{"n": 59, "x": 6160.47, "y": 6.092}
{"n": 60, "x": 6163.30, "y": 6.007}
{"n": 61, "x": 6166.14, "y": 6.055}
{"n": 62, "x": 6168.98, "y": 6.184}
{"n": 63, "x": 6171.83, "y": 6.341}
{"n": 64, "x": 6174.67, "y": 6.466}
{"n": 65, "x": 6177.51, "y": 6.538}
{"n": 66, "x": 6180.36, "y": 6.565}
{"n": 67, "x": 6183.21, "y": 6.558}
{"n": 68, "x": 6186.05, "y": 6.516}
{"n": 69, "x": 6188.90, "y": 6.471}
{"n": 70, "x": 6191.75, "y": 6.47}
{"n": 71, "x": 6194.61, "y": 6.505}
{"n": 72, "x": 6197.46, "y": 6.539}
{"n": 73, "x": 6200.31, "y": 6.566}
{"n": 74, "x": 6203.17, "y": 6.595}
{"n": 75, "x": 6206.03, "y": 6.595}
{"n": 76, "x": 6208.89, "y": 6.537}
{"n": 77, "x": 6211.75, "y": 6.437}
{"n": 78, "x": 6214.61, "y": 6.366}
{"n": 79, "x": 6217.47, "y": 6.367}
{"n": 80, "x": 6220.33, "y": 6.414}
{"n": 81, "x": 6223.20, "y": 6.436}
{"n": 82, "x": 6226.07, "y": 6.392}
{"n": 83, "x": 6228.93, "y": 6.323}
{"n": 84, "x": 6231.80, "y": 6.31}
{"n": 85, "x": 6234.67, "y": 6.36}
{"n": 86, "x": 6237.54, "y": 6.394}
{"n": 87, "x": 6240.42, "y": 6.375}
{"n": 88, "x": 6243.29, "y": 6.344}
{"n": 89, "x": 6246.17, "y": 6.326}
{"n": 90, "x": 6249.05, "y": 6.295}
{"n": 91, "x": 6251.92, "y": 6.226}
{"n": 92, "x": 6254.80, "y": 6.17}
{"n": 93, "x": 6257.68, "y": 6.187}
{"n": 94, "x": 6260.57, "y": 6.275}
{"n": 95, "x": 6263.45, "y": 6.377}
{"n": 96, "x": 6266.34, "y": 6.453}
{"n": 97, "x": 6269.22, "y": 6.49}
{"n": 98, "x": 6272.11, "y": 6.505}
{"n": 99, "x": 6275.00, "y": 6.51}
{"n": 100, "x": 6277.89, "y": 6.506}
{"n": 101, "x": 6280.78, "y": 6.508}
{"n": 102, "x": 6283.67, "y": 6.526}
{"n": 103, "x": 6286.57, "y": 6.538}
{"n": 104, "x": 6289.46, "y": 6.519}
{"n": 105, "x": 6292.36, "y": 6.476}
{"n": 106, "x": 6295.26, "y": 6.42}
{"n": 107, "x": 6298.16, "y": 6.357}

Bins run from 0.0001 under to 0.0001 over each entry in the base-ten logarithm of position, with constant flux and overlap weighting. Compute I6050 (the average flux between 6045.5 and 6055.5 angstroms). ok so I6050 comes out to 6.78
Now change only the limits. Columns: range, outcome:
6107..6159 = 6.39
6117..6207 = 6.39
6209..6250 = 6.37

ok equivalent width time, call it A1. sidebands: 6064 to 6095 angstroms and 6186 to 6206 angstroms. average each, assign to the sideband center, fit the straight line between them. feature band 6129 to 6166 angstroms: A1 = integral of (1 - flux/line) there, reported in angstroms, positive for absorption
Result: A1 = 1.3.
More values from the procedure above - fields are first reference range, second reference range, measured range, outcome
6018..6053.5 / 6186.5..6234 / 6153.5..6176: 1.0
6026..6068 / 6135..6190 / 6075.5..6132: 0.7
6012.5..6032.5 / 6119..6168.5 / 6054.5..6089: -0.7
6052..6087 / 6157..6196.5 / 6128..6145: 0.4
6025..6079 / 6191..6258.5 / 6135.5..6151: 0.4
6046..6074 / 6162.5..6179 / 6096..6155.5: 0.3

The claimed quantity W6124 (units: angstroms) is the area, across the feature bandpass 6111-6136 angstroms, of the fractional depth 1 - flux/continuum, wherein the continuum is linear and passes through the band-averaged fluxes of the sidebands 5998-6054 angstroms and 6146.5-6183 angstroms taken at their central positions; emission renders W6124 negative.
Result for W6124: 0.29 angstroms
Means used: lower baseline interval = 6.69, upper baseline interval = 6.35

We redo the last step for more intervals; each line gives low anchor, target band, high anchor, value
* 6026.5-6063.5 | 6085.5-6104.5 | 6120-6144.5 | 0.0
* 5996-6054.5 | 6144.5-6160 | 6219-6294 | 0.2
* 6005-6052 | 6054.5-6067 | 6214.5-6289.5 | 0.0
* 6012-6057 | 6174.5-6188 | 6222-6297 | -0.1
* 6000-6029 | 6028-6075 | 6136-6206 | -1.3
